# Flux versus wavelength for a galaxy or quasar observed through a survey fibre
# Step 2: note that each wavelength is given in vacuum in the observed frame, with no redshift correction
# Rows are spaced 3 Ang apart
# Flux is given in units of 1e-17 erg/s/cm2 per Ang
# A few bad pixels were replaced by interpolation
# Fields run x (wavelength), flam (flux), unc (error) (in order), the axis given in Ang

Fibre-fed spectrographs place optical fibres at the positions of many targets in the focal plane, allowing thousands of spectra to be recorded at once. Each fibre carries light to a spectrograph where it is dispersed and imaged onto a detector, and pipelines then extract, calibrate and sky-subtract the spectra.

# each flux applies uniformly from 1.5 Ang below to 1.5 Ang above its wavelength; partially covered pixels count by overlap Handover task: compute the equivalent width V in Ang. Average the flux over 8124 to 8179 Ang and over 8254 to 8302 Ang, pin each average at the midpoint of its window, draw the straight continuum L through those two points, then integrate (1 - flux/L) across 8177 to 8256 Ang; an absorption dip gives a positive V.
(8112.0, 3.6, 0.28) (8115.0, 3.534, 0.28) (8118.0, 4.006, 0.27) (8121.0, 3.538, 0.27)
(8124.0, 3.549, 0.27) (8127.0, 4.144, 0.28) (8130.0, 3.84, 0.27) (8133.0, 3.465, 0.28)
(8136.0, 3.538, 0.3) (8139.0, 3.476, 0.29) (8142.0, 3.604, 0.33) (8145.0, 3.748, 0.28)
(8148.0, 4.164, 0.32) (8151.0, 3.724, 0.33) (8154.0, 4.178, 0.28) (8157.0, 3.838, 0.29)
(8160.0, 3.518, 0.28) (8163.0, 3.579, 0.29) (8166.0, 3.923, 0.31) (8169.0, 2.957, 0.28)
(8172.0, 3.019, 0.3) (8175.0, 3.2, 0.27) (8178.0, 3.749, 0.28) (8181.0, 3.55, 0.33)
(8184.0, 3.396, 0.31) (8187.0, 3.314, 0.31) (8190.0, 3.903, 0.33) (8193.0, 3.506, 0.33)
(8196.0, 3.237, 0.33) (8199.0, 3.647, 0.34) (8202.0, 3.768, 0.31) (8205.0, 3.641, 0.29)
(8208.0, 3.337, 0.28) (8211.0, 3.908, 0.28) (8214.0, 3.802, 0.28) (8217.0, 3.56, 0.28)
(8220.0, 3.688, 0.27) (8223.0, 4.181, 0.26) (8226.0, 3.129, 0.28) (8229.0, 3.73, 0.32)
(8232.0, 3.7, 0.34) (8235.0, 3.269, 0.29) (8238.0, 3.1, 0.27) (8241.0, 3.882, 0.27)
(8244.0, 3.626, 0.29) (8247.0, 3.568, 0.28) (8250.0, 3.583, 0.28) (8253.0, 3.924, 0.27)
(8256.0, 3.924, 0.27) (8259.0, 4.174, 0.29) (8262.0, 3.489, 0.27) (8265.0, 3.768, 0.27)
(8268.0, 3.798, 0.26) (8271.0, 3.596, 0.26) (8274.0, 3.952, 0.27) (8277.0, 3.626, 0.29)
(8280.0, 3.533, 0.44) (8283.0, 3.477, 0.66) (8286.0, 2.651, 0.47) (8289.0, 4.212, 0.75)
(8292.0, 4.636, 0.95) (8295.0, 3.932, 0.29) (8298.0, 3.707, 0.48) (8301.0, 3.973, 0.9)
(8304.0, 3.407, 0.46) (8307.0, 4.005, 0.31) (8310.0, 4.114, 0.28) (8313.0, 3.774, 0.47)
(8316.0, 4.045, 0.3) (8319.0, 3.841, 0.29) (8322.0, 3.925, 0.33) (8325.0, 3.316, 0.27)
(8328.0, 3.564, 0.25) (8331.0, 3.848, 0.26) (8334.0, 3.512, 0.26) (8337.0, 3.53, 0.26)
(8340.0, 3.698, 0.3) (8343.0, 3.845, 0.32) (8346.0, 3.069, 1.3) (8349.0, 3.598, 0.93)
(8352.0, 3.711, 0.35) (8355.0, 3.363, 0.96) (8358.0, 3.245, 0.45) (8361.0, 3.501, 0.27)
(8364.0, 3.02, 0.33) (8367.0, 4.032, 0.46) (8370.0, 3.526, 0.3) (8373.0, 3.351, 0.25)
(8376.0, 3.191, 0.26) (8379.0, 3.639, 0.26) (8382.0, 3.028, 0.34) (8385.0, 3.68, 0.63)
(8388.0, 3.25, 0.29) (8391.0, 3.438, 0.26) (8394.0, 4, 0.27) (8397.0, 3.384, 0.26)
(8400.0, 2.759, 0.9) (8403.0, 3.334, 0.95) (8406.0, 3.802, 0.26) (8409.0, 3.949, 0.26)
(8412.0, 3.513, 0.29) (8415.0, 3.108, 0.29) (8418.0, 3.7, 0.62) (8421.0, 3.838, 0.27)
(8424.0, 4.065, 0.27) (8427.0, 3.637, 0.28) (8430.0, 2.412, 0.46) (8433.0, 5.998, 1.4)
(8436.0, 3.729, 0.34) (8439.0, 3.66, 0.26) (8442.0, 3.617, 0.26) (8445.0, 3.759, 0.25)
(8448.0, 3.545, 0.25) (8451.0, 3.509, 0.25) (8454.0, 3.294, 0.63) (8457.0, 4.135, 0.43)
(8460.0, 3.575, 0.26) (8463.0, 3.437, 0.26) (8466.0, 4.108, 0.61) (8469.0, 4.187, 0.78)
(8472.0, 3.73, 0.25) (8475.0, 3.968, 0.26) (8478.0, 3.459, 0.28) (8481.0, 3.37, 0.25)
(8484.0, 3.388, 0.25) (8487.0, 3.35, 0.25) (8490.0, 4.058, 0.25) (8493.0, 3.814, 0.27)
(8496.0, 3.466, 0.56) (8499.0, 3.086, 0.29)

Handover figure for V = 2.2 Ang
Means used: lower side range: 3.64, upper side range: 3.78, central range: 3.61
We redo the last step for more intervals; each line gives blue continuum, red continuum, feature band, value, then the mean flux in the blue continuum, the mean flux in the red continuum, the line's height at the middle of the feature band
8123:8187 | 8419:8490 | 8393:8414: 1.1 Ang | 3.62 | 3.74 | 3.72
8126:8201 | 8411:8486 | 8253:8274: -1.0 Ang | 3.61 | 3.71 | 3.64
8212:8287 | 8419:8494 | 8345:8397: 3.5 Ang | 3.64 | 3.74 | 3.7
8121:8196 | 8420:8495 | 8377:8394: 1.2 Ang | 3.61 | 3.74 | 3.71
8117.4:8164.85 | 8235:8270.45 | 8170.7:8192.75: 1.6 Ang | 3.74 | 3.69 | 3.72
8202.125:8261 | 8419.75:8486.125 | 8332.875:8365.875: 2.1 Ang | 3.67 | 3.74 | 3.71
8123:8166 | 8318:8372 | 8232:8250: 0.7 Ang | 3.75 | 3.56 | 3.66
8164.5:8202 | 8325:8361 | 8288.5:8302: -2.2 Ang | 3.46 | 3.53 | 3.51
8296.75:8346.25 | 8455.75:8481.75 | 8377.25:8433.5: 3.0 Ang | 3.73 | 3.78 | 3.76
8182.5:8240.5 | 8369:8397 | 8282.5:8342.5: -4.5 Ang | 3.57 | 3.45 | 3.5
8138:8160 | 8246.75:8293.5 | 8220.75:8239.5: 1.2 Ang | 3.81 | 3.75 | 3.77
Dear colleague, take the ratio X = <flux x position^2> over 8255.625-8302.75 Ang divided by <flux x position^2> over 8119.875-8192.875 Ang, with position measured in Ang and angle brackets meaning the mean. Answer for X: 1.07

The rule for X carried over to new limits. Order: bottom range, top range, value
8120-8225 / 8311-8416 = 1.02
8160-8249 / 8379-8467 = 1.08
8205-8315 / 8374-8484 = 1.02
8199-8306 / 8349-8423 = 0.97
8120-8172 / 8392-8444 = 1.07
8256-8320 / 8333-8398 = 0.93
